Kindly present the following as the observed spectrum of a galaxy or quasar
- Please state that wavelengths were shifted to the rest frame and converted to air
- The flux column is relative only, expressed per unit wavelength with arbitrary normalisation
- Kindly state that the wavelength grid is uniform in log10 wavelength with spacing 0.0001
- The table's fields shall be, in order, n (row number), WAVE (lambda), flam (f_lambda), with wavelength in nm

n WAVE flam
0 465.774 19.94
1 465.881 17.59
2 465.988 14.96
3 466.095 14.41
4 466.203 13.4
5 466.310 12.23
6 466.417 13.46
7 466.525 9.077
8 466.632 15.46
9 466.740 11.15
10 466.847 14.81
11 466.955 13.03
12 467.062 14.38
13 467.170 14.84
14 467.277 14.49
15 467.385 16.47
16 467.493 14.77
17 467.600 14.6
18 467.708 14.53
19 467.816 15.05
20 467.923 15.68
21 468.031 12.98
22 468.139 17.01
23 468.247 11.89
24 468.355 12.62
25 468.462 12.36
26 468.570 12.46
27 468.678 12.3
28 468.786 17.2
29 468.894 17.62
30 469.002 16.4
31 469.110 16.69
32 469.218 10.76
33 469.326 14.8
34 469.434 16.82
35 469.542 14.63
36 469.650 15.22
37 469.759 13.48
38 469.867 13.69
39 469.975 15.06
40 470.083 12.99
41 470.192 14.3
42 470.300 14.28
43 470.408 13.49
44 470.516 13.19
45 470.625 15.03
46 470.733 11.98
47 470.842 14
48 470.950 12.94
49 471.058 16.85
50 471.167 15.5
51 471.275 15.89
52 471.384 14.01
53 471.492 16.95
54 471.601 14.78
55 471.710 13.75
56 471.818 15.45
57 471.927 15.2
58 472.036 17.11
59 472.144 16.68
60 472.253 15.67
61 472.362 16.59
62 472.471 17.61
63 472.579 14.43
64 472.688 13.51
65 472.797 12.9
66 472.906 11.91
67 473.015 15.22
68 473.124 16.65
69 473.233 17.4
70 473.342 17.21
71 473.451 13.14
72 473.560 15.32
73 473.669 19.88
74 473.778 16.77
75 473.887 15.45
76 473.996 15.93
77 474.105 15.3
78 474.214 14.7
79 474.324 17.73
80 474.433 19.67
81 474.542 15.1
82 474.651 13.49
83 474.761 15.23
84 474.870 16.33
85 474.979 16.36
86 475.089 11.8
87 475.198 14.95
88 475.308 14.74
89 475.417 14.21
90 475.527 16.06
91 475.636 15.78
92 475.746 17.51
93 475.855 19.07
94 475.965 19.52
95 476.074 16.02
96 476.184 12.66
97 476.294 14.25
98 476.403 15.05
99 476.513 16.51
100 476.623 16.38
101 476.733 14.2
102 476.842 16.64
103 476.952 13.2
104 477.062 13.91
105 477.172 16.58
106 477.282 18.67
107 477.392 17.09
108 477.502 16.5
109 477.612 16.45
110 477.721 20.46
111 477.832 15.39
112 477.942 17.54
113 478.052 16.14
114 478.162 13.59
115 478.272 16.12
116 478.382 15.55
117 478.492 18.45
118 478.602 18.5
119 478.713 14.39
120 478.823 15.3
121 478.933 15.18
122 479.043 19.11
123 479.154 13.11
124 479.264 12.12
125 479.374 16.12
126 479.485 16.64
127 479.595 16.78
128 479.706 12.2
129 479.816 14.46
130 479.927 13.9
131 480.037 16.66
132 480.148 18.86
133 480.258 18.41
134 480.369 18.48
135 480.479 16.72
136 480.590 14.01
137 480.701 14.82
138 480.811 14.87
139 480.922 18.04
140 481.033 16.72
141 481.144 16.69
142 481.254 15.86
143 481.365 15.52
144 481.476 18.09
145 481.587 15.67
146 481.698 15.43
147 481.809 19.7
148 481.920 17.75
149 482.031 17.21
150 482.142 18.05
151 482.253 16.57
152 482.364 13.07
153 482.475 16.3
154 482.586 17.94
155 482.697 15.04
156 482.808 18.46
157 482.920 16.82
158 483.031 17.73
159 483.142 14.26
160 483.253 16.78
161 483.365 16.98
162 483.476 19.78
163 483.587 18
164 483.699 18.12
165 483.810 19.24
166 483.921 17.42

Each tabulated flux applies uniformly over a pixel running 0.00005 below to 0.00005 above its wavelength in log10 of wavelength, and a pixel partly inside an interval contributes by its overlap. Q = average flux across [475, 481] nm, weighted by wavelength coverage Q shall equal 15.9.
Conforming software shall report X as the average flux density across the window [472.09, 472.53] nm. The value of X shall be 16.6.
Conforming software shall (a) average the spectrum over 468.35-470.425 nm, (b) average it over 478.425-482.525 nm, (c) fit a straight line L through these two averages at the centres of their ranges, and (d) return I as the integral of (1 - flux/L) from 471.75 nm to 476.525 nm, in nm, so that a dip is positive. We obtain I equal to -0.168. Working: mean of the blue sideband 14.4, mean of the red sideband 16.2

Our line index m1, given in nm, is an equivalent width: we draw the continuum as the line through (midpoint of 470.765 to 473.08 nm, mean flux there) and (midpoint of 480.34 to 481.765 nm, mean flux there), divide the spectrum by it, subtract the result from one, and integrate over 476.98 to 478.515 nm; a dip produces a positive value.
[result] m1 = -0.07 nm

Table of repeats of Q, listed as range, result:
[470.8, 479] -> 15.8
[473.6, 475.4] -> 15.8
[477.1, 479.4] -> 16.3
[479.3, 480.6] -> 16.1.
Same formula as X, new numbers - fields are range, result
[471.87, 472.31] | 16.1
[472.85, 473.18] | 14.6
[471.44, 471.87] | 15.2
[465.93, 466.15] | 14.7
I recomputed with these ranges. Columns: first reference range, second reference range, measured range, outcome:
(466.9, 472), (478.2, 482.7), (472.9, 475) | -0.11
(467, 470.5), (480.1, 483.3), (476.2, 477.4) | 0.02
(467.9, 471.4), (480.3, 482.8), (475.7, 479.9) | -0.03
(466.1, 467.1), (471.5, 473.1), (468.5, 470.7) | -0.05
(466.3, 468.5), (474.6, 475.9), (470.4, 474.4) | -0.12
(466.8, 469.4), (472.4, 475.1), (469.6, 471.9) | 0.09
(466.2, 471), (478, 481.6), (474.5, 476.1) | -0.05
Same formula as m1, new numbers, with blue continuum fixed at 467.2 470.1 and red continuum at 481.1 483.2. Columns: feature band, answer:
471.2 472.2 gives -0.03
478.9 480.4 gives 0.04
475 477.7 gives -0.01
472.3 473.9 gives -0.04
